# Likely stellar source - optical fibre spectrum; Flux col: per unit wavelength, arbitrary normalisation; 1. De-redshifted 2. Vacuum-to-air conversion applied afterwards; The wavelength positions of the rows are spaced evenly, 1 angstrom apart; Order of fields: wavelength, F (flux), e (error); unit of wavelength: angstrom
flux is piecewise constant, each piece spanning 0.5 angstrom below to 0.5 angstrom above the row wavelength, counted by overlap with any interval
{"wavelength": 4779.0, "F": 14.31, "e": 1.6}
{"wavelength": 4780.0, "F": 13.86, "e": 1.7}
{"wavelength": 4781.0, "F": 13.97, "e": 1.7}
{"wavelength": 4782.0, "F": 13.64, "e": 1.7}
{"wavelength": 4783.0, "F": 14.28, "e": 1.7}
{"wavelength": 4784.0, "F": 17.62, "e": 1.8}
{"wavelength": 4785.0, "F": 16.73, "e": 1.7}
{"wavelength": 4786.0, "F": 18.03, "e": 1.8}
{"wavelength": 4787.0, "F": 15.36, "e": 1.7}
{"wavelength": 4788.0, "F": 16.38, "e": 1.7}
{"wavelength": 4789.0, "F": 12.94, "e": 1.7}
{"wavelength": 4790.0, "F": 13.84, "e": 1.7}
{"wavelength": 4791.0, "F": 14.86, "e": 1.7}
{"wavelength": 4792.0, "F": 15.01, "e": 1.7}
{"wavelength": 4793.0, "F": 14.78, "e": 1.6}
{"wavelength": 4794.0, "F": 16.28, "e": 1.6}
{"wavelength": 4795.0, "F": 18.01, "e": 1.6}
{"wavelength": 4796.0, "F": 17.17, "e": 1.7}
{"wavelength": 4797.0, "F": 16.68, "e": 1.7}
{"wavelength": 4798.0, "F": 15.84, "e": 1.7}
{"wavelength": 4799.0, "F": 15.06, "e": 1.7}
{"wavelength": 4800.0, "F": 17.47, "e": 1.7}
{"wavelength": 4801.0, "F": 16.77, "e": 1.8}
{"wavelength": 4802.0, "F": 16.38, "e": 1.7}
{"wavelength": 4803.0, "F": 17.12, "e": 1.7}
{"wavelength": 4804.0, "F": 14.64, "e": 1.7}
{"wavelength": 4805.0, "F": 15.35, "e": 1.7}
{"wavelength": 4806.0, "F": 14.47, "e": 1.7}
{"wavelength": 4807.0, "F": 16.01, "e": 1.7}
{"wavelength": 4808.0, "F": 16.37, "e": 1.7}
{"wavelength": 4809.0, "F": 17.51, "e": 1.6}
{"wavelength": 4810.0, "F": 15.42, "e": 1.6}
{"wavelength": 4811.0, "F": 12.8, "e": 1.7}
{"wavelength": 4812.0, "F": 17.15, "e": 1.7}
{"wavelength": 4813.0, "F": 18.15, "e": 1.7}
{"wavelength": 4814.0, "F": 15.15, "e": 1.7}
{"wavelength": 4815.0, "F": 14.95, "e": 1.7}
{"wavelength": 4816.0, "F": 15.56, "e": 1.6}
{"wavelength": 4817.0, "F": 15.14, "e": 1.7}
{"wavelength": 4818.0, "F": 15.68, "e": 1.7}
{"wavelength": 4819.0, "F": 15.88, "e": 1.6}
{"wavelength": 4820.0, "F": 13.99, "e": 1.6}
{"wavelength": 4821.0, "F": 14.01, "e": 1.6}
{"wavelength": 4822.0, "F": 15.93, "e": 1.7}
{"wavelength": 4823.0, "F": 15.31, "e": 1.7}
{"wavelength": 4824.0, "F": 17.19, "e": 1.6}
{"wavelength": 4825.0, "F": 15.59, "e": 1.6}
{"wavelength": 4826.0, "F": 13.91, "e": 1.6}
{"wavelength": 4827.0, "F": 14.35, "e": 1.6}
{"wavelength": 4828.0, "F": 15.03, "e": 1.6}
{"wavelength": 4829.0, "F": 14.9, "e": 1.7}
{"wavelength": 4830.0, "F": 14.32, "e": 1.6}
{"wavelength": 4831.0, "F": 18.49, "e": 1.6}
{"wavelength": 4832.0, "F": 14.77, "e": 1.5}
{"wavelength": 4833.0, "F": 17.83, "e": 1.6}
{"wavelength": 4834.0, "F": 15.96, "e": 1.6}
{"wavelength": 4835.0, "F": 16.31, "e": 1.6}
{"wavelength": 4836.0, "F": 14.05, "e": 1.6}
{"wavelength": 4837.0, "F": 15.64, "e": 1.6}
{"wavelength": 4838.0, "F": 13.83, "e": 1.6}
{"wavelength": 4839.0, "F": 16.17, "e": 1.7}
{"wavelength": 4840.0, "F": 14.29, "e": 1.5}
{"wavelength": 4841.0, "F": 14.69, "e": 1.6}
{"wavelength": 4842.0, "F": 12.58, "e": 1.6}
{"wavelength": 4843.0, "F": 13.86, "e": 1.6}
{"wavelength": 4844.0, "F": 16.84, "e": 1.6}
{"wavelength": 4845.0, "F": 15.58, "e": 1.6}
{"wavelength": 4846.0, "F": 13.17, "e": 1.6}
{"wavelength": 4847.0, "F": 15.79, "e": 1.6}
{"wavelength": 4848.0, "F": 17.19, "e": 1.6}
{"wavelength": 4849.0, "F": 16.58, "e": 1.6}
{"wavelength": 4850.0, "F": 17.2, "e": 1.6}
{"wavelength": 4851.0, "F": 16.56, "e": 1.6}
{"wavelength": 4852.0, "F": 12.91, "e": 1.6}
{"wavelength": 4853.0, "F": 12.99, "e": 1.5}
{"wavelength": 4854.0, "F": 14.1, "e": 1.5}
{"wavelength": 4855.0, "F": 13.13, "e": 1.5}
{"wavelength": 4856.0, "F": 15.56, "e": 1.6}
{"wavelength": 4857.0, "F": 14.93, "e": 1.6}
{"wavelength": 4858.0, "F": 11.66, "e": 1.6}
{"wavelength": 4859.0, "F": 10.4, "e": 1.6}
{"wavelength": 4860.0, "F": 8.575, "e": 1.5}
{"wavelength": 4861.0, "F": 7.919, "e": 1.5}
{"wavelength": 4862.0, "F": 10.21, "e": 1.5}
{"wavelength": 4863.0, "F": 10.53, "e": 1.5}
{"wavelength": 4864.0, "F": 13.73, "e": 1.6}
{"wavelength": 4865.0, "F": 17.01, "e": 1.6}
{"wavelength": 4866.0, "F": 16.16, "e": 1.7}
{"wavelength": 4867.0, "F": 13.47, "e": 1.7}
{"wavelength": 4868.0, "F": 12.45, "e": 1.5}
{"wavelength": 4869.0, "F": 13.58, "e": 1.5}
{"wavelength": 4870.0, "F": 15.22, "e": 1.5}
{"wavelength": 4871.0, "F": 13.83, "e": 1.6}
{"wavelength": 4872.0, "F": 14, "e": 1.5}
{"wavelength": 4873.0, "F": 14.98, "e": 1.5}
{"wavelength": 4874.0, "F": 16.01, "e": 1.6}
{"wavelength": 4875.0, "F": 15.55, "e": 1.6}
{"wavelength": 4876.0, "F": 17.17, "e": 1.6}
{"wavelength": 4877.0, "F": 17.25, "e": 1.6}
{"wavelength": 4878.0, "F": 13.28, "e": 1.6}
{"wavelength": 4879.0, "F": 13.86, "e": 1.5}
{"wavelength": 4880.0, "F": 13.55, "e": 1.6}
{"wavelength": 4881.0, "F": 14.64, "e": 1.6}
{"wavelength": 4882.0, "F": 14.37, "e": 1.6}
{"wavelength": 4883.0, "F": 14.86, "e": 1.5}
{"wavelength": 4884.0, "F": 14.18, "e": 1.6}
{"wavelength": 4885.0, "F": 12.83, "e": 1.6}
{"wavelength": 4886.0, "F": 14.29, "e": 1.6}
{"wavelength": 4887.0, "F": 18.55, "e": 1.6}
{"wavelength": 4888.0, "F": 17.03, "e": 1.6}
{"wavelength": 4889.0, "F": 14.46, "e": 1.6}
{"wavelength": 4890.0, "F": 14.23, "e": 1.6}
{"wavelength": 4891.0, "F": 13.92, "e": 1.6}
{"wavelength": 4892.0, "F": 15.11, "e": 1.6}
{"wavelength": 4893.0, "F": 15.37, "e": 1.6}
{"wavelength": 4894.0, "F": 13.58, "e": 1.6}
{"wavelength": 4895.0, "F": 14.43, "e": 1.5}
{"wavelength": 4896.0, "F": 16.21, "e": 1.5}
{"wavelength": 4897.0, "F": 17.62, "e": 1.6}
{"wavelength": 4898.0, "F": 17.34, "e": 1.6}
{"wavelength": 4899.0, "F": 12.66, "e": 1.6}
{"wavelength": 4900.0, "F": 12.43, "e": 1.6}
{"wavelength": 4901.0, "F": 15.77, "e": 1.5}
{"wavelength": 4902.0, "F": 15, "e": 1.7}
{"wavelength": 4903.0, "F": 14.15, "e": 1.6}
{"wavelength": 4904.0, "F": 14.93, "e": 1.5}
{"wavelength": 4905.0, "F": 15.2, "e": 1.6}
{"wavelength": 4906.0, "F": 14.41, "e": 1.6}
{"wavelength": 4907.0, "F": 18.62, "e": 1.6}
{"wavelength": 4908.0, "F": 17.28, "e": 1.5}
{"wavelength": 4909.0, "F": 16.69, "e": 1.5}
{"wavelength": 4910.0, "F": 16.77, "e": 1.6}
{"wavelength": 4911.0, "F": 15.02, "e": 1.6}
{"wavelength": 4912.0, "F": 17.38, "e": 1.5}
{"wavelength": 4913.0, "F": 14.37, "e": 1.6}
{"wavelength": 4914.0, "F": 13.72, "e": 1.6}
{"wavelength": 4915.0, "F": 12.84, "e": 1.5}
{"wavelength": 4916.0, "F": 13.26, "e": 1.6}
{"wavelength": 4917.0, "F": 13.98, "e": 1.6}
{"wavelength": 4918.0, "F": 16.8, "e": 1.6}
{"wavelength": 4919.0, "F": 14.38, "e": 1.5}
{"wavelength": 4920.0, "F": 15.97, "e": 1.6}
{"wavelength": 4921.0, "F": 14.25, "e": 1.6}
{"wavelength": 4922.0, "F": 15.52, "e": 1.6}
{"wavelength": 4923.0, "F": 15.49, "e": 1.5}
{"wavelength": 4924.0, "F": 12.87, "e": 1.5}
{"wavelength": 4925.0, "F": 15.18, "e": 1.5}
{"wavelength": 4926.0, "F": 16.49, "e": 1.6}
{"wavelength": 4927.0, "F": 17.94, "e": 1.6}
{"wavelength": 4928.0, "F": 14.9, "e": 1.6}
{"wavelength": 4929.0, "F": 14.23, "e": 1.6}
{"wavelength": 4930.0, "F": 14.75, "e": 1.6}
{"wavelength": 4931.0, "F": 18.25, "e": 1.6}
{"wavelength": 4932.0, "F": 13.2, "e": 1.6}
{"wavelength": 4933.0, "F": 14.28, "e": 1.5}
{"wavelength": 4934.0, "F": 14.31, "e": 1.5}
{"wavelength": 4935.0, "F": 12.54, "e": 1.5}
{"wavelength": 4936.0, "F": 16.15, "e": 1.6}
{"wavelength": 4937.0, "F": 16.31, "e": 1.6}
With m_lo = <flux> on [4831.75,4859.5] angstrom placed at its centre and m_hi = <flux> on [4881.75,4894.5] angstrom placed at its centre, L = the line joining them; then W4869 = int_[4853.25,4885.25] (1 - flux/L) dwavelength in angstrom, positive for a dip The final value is 2.4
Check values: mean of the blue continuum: 14.8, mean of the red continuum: 14.8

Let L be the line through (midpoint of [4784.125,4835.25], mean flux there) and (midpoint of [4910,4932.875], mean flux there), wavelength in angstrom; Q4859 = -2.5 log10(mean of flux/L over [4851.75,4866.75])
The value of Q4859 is 0.22 mag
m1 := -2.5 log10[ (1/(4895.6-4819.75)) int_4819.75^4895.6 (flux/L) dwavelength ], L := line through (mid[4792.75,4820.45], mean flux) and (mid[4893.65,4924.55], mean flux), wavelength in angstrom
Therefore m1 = 0.07 mag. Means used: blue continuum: 15.9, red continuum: 15.1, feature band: 14.6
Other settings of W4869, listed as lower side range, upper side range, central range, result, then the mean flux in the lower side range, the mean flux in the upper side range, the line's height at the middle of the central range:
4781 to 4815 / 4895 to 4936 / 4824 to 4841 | 0.3 angstrom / 15.8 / 15.2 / 15.6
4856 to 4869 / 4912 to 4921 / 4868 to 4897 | -3.6 angstrom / 12.4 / 14.6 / 13.2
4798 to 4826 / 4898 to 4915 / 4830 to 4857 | 0.6 angstrom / 15.7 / 15.3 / 15.6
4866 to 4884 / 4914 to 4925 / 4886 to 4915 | -1.6 angstrom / 14.6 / 14.5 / 14.6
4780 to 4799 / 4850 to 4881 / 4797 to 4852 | -3.1 angstrom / 15.6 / 13.8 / 14.7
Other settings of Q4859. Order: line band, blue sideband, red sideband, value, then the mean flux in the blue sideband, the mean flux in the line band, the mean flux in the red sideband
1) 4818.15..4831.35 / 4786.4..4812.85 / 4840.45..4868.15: -0.03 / 15.8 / 15.3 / 13.8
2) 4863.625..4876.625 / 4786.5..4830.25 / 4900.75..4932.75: 0.04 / 15.6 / 14.9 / 15.3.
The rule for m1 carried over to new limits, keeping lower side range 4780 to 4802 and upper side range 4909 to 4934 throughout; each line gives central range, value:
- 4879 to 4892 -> 0.039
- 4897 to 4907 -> 0.013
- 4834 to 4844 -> 0.051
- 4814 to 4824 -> 0.023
